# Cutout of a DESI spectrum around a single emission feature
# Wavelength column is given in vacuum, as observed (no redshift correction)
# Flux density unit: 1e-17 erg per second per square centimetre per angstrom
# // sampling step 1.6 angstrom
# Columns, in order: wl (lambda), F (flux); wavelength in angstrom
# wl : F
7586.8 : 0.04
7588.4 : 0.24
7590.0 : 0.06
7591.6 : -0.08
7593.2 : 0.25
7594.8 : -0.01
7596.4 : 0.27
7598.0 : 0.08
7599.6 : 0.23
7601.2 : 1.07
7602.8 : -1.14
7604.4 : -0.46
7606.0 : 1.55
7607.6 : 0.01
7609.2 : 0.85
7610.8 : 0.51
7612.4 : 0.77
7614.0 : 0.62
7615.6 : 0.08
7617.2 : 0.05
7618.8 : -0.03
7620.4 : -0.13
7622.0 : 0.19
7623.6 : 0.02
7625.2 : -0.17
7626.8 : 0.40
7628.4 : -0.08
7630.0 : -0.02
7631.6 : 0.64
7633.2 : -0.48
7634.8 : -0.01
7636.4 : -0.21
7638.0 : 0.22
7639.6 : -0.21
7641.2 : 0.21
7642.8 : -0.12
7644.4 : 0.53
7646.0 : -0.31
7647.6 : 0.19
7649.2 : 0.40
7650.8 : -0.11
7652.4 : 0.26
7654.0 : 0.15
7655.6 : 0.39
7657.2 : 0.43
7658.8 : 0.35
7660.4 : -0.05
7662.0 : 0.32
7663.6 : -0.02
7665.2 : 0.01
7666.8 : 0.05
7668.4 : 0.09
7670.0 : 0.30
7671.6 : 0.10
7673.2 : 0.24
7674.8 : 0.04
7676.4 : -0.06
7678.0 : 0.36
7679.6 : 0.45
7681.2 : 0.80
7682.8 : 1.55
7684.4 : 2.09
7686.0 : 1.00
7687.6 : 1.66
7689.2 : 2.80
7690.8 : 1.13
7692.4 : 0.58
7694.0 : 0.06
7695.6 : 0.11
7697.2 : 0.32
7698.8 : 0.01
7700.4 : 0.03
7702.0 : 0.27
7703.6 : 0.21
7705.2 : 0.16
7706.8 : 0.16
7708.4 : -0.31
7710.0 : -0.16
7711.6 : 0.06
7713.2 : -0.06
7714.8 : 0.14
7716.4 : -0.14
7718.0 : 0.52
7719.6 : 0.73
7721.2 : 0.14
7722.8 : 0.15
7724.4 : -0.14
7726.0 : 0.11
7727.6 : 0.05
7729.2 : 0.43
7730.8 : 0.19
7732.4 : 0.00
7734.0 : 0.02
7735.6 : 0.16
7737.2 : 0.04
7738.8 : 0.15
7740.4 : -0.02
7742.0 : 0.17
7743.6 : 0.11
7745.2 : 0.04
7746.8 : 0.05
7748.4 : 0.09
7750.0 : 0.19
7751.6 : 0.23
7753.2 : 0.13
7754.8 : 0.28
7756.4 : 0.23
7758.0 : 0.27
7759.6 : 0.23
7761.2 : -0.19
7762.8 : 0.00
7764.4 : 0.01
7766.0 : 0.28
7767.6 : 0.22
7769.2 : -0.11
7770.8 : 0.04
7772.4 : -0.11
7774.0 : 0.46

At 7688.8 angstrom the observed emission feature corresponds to [O II] 3727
